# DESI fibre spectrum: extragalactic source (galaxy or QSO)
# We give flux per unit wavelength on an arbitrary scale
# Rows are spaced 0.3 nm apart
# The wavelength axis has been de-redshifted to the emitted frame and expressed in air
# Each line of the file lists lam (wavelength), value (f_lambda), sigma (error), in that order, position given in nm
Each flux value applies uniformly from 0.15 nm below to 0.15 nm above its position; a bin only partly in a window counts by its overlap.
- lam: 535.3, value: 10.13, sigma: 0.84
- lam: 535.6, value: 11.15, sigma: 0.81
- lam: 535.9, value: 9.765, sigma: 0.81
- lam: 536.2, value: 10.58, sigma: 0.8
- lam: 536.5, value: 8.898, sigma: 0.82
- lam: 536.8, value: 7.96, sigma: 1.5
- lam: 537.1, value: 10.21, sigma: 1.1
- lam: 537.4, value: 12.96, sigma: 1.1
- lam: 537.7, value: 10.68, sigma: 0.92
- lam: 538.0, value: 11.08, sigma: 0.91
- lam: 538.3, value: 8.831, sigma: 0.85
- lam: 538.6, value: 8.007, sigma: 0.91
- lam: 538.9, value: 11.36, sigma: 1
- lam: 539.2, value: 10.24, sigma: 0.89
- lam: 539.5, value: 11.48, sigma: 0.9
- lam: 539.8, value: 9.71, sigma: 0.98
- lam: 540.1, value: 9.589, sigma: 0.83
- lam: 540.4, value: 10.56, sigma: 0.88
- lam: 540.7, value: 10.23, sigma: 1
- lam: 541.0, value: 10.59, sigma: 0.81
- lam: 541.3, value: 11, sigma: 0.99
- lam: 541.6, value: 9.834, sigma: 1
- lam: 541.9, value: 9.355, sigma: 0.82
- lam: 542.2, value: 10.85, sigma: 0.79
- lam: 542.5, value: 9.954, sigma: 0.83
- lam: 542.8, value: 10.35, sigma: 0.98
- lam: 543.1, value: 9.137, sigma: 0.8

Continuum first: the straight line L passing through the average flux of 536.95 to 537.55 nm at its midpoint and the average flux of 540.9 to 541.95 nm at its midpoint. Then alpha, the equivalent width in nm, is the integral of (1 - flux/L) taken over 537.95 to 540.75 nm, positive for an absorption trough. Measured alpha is 0.21 nm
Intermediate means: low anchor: 11.6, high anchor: 10.3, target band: 10.1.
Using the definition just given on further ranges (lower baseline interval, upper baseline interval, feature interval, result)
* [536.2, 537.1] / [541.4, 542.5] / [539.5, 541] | -0.07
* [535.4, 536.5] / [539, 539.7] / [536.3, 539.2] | 0.15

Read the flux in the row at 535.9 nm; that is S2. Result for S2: 9.765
